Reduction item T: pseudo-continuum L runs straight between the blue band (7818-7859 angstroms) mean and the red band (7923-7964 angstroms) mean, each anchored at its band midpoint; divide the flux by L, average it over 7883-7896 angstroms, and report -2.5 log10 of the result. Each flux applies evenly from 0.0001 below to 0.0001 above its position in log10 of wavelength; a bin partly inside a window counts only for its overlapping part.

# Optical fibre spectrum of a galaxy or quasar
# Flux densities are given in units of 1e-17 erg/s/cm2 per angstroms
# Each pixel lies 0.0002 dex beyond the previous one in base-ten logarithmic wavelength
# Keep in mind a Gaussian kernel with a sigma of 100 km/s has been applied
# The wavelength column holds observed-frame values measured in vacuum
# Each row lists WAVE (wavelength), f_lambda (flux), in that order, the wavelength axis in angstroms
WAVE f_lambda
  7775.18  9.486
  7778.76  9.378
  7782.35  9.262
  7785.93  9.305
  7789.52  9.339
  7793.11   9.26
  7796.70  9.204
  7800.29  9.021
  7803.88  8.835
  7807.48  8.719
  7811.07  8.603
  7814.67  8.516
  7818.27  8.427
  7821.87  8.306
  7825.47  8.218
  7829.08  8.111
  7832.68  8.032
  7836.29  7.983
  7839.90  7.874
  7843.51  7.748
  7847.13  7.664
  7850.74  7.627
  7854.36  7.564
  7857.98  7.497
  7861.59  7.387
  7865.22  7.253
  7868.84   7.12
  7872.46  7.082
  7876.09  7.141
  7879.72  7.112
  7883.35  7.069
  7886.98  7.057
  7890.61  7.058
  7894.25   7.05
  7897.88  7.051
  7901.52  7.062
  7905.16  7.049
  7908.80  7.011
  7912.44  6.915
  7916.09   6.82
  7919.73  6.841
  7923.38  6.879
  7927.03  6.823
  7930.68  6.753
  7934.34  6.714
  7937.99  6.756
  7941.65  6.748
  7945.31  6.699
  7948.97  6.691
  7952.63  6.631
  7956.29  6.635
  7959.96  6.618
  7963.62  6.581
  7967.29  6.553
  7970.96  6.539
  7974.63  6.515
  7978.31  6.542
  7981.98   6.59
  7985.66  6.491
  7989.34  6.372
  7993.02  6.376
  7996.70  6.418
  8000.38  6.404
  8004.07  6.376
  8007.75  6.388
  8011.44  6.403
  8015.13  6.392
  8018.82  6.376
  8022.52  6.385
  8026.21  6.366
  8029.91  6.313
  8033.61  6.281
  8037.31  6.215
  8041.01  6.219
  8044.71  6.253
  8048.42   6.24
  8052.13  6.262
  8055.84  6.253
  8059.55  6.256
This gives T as 0.041 mag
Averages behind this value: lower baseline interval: 7.91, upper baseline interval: 6.71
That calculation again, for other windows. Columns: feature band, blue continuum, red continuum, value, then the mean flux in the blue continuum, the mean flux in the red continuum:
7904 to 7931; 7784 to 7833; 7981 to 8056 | 0.09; 8.73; 6.35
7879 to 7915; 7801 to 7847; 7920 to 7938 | 0.03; 8.28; 6.79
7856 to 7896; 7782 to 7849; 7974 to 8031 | 0.10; 8.53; 6.42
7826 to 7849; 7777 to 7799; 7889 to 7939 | 0.06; 9.28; 6.91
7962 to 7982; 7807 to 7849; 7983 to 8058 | 0.04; 8.17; 6.34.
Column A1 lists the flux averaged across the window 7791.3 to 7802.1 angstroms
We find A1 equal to 9.16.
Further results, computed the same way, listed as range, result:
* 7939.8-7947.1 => 6.72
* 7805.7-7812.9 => 8.67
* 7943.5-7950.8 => 6.7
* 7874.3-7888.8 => 7.1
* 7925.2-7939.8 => 6.76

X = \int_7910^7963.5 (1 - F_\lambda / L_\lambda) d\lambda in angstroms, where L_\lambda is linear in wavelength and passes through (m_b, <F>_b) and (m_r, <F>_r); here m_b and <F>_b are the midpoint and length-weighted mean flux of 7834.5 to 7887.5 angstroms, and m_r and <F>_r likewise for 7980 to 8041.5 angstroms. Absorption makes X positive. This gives 1.1 angstroms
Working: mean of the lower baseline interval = 7.42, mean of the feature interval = 6.75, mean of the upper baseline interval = 6.38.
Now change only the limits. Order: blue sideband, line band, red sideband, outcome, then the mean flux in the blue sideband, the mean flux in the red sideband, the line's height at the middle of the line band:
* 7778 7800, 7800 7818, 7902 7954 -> 0.5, 9.27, 6.82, 8.91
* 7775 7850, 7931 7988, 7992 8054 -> 3.2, 8.6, 6.33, 7.02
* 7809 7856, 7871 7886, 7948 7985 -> 0.9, 8.06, 6.58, 7.55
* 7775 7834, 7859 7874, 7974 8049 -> 1.6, 8.81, 6.38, 8.08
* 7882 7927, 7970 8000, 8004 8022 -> 0.3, 6.98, 6.39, 6.54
